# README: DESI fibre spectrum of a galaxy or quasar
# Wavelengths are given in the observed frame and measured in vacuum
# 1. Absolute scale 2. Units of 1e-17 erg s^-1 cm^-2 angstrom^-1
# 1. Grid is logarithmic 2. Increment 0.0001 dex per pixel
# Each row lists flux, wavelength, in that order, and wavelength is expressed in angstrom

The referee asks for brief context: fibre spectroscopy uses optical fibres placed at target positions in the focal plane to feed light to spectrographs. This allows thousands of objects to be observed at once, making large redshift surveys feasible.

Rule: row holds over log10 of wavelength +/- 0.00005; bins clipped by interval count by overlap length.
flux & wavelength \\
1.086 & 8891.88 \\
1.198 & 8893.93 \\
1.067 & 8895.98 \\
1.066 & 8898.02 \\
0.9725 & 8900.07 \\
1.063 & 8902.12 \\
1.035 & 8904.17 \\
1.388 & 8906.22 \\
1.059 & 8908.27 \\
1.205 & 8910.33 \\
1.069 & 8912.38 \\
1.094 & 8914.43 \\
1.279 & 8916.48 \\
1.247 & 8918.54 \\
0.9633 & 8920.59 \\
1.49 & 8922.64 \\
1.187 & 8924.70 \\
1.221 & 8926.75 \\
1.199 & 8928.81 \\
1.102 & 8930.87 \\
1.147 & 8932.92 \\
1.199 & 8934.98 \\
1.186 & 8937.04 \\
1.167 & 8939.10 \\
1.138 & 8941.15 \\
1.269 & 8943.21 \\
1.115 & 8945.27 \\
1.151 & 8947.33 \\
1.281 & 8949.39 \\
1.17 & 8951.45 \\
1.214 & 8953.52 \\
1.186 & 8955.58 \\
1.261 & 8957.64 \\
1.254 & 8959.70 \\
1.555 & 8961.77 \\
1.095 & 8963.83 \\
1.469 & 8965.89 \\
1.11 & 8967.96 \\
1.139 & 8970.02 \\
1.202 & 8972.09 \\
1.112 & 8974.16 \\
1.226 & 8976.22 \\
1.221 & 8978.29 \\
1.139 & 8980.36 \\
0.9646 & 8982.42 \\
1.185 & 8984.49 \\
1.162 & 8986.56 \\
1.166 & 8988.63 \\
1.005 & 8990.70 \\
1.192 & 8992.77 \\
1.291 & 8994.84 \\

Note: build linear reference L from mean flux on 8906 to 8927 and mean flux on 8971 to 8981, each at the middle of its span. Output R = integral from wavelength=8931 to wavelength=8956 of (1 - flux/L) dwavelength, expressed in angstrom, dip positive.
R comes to 0.1 angstrom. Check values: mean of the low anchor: 1.19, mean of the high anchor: 1.18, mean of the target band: 1.18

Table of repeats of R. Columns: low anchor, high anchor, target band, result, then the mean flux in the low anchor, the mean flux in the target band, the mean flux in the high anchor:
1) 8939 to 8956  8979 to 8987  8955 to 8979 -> -1.86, 1.19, 1.24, 1.11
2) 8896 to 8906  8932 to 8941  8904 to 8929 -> -1.79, 1.07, 1.19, 1.17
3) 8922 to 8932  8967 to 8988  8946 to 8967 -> -1.43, 1.23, 1.26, 1.15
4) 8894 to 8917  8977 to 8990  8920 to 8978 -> -4.13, 1.12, 1.21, 1.14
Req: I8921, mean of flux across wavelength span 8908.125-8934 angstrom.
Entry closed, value 1.18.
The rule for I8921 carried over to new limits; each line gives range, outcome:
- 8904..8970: 1.2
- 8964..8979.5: 1.2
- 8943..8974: 1.23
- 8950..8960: 1.22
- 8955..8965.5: 1.29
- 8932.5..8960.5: 1.2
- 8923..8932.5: 1.2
